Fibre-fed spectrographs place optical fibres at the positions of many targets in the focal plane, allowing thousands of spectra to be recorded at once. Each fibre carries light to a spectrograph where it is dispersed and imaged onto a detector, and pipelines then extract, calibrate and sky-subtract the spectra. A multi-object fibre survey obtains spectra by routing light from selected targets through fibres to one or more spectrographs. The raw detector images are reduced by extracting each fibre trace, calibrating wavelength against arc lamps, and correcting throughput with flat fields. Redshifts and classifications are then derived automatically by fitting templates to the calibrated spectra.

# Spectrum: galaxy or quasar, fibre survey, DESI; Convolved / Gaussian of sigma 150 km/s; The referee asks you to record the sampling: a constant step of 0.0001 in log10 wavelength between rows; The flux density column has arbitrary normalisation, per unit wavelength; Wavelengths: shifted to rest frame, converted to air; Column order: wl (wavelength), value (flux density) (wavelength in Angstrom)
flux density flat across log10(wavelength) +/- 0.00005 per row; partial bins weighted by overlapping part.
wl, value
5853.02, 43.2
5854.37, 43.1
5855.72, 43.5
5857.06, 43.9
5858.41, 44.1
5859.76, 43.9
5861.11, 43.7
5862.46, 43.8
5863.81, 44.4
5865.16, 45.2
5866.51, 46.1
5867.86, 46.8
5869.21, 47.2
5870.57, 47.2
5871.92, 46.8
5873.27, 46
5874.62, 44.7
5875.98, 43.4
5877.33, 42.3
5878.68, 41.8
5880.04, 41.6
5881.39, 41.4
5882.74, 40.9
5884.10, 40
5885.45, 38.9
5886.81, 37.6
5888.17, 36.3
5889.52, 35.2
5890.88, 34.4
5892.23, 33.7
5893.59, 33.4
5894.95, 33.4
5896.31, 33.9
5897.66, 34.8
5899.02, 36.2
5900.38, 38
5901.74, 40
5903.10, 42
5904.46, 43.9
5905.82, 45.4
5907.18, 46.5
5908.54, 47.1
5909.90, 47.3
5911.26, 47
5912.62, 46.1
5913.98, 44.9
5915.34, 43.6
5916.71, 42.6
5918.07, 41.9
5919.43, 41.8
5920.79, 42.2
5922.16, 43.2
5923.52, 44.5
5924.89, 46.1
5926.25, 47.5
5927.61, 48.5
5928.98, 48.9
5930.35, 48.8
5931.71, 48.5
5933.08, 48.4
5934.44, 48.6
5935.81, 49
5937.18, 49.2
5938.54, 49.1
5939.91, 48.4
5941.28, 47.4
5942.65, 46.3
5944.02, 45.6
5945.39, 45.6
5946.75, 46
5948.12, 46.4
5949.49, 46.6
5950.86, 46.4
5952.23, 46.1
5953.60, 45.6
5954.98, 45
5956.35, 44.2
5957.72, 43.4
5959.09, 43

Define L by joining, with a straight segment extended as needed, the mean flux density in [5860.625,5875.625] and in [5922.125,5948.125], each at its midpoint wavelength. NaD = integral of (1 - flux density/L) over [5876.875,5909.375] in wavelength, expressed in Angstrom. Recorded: 5.0 Angstrom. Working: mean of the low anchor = 45.6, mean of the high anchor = 47.4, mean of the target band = 39.1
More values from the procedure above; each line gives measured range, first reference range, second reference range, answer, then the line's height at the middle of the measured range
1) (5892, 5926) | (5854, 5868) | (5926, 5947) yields 3.6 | 46.6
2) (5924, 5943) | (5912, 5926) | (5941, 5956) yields -1.4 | 44.9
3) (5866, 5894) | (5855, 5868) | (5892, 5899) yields -1.7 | 38.8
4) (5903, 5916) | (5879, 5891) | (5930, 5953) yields -0.9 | 42.5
